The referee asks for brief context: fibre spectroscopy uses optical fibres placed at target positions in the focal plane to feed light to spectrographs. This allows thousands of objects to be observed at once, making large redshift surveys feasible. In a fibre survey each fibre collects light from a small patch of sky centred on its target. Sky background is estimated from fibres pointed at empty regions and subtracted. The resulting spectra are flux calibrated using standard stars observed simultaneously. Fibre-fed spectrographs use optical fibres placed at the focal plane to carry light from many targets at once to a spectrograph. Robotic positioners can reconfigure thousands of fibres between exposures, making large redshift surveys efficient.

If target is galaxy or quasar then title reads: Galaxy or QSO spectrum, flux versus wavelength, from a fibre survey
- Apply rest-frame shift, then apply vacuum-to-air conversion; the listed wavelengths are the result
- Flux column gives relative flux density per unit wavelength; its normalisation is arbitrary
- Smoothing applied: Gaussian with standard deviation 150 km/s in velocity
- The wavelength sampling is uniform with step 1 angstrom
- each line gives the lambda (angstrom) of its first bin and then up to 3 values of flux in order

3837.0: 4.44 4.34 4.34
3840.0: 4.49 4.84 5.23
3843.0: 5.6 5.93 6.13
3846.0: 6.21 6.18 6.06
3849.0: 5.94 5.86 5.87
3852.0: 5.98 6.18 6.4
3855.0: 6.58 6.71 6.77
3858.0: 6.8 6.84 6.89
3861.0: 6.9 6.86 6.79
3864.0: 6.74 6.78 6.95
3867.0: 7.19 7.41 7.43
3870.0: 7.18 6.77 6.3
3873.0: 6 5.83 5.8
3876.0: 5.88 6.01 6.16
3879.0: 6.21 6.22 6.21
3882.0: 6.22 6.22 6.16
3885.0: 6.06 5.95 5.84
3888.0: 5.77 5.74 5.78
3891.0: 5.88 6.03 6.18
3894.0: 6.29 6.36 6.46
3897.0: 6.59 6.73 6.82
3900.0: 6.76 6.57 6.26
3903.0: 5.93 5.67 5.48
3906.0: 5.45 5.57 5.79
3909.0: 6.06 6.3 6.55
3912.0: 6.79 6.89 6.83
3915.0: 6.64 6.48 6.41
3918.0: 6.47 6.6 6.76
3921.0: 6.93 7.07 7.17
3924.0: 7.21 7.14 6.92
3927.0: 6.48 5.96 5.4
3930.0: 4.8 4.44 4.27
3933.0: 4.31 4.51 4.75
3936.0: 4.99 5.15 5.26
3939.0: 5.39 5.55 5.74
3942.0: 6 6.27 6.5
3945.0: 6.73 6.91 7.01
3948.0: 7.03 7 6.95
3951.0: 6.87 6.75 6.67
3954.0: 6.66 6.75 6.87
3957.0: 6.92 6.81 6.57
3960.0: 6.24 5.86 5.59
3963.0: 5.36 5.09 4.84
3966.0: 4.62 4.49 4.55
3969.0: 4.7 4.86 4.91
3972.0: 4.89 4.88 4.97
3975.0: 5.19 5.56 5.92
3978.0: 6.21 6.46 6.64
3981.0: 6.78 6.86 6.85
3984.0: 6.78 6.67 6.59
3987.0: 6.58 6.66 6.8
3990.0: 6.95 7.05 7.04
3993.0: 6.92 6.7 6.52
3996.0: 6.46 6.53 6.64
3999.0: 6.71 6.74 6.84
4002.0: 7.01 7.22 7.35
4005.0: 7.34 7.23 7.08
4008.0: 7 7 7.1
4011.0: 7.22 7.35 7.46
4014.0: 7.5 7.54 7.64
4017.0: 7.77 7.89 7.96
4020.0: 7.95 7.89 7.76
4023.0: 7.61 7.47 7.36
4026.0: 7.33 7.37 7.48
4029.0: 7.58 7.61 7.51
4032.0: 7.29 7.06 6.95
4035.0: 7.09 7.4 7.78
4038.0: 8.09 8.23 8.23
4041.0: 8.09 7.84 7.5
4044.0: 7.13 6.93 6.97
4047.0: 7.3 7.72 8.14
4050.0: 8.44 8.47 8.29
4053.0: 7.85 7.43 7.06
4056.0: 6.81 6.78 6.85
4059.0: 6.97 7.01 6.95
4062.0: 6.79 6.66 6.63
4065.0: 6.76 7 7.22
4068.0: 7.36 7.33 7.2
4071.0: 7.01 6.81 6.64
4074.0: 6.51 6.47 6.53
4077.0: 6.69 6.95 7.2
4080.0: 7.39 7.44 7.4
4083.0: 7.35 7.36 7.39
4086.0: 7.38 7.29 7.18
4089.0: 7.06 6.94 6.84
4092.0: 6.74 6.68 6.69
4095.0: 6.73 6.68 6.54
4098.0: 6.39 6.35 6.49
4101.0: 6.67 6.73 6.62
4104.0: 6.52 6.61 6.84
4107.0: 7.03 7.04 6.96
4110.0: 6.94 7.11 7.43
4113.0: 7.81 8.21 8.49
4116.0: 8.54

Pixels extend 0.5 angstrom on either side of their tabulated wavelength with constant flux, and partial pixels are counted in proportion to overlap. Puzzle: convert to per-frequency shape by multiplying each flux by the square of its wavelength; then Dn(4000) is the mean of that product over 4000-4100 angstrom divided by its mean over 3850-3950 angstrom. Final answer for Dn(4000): 1.25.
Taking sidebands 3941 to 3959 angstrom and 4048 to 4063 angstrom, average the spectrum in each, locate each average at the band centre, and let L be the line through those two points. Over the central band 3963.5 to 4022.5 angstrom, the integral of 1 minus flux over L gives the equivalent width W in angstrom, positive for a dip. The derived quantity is 3.8 angstrom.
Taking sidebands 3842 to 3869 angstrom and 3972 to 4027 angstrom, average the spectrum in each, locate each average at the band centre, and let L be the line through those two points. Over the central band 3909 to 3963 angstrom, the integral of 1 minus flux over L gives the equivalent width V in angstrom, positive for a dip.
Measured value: 3.8 angstrom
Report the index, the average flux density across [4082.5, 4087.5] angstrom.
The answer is 7.35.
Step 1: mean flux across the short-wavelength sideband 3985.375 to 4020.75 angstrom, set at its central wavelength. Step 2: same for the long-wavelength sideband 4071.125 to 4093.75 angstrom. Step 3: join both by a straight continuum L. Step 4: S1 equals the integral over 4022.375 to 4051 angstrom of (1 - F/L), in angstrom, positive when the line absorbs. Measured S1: -2.1 angstrom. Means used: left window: 7.1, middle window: 7.57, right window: 7.01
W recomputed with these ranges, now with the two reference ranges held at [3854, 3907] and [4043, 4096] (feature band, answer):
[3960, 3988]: 4.4 angstrom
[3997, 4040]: -2.9 angstrom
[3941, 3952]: -0.1 angstrom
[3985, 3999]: 0.2 angstrom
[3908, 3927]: -0.5 angstrom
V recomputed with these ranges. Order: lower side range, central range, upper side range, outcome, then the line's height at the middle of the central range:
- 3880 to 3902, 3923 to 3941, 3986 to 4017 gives 2.8 angstrom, 6.51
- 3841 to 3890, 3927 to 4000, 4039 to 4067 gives 9.2 angstrom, 6.86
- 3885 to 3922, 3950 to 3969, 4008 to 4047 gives 2.4 angstrom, 6.83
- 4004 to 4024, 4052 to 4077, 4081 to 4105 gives 0.5 angstrom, 7.1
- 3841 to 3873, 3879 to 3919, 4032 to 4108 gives 2.3 angstrom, 6.6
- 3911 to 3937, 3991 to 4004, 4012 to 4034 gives 0.7 angstrom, 7.17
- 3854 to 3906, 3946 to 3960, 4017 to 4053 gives 0.3 angstrom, 6.98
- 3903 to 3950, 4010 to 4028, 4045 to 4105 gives -2.4 angstrom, 6.68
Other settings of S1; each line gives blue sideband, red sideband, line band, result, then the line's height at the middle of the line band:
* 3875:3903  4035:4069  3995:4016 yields 0.0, 7.06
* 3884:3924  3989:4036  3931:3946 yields 2.7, 6.61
